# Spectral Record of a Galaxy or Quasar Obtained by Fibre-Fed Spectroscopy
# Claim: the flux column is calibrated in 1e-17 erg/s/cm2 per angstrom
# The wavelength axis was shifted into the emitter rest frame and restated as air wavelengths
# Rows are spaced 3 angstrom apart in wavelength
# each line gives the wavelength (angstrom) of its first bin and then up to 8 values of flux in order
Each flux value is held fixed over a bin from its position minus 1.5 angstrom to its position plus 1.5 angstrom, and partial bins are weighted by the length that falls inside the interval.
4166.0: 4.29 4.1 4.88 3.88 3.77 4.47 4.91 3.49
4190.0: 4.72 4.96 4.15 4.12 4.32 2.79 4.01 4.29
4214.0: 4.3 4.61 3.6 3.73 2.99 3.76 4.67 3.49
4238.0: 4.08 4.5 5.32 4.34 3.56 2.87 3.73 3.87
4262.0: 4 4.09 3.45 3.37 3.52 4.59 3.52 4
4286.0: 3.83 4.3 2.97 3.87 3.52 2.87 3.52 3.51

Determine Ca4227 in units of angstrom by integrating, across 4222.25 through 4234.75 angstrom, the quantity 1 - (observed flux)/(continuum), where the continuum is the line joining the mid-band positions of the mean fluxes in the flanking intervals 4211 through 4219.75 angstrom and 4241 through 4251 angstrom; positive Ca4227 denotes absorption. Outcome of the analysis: 1.8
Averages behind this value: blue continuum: 4.3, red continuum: 4.46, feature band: 3.76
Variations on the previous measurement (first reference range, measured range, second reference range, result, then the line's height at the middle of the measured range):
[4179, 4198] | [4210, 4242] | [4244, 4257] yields 0.5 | 4.06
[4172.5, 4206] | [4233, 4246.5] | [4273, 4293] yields -1.2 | 4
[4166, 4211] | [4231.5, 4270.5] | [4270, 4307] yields -1.1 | 3.86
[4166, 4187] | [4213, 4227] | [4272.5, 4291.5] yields 0.9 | 4.12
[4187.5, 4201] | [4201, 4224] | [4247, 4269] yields 1.4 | 4.21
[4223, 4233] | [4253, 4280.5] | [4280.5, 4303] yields -0.6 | 3.67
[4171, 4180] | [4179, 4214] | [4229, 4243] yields -0.3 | 4.16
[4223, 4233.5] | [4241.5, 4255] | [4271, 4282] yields -0.9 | 3.8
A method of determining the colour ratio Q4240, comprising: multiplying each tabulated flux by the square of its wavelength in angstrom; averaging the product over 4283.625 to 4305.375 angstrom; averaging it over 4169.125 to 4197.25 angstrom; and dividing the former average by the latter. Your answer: 0.87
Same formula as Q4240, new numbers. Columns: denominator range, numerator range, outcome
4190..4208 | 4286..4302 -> 0.90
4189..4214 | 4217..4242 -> 0.95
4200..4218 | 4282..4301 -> 0.94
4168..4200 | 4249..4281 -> 0.89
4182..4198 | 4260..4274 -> 0.87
